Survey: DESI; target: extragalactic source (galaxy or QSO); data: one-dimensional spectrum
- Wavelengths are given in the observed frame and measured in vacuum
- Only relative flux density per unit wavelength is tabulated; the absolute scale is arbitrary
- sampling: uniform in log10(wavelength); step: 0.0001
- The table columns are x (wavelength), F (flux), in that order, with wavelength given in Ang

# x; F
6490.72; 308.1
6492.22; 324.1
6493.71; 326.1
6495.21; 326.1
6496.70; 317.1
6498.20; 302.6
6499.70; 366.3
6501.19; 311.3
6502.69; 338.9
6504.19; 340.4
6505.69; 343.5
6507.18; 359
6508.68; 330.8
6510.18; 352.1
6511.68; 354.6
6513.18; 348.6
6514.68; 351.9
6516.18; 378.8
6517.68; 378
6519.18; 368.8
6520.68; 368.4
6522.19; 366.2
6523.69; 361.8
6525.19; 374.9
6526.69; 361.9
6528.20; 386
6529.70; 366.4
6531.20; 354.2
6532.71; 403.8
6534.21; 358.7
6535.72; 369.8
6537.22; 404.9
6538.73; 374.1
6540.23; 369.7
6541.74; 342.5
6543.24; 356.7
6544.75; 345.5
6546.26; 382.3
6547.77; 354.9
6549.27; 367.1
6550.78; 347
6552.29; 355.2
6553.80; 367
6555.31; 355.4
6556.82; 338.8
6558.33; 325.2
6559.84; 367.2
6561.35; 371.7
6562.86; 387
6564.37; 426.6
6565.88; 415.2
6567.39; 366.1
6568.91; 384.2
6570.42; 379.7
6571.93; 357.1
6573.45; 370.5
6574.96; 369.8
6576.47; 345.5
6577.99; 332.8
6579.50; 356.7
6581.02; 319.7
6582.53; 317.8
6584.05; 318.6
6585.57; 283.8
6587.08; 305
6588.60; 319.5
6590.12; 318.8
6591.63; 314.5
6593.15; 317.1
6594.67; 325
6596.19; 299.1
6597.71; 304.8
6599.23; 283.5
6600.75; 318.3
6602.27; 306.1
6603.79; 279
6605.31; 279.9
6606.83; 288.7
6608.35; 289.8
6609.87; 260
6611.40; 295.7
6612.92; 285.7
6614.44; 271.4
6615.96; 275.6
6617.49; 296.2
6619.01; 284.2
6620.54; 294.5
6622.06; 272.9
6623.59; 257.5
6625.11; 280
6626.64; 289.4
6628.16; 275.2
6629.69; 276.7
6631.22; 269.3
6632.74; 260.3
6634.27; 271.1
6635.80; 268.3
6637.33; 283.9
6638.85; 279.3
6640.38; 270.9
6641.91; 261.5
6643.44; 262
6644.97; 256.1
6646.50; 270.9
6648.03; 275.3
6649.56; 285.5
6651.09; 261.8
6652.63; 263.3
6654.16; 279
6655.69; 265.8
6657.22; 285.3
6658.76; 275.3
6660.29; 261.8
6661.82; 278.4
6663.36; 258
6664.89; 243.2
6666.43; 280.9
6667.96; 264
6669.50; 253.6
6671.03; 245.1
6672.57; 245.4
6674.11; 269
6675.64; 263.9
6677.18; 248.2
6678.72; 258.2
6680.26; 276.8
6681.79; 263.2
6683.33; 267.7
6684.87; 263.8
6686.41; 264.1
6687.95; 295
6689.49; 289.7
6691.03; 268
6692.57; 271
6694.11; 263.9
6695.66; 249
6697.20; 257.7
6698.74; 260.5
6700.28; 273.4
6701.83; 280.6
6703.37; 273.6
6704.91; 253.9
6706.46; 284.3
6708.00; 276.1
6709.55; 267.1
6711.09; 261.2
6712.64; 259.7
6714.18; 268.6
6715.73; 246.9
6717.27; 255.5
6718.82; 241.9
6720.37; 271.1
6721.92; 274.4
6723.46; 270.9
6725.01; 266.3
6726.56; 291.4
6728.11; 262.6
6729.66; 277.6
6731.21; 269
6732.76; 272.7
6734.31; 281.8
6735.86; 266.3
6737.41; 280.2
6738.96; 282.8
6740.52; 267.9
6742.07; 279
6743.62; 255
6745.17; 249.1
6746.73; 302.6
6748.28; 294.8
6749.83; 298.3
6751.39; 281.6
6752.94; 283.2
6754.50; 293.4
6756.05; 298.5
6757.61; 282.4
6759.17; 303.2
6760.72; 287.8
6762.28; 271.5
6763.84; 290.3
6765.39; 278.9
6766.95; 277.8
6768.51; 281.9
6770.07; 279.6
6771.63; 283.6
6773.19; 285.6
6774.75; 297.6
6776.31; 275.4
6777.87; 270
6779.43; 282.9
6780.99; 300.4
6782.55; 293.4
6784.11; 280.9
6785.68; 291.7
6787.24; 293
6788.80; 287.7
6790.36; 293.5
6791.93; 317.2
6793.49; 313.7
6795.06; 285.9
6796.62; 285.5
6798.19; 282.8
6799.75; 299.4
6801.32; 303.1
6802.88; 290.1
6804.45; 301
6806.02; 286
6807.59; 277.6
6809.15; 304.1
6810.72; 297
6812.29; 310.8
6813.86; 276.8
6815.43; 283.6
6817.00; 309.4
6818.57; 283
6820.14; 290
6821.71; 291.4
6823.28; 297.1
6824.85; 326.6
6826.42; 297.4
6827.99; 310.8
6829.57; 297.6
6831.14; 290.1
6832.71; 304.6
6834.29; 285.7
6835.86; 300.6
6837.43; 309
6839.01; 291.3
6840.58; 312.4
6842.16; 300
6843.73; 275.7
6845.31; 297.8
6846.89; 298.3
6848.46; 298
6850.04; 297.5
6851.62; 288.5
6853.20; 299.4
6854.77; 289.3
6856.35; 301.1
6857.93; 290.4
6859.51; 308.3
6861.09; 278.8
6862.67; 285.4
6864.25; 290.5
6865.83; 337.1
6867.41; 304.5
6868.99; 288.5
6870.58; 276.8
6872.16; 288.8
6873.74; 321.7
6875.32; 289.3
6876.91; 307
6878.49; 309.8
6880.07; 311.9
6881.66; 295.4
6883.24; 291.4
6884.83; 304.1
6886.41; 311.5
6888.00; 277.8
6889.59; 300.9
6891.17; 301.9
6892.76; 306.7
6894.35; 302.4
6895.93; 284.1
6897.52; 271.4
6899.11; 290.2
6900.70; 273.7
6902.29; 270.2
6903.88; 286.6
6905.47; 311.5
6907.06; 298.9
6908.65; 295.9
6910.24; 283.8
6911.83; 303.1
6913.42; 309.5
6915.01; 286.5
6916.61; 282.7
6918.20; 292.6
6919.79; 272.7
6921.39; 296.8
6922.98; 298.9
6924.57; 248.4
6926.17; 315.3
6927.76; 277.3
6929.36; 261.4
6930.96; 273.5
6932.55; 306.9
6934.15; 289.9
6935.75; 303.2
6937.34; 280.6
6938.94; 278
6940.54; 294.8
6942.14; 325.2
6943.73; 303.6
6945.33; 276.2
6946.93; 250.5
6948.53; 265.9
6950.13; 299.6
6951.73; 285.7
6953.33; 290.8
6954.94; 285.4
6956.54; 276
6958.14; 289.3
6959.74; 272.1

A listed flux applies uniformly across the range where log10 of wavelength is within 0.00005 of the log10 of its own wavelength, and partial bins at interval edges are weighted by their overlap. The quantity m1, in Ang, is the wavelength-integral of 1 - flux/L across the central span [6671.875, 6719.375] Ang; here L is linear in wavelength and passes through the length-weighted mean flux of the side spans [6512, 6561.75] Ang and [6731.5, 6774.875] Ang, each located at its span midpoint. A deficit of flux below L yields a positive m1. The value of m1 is 6.03 Ang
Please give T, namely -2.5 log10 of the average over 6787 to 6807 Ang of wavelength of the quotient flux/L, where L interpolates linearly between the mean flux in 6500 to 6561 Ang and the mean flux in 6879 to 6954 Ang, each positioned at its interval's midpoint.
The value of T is 0.060 mag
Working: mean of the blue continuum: 360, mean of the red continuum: 290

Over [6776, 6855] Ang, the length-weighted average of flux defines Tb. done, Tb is 295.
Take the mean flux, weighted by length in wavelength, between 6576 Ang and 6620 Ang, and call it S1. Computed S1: 303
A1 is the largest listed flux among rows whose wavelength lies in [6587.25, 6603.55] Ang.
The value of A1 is 325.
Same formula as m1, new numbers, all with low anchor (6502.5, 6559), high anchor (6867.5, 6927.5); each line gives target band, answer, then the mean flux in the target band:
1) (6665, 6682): 3.79 Ang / 260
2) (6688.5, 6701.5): 2.48 Ang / 267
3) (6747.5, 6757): 0.85 Ang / 292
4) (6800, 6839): 1.40 Ang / 297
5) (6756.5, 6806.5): 4.04 Ang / 289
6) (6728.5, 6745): 2.60 Ang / 272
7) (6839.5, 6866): 0.50 Ang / 296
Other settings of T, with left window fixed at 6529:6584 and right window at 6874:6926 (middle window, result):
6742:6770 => 0.139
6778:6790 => 0.100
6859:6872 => 0.017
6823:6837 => 0.021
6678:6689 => 0.240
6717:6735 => 0.215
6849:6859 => 0.029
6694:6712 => 0.243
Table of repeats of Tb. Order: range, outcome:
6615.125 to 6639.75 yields 277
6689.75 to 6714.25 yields 267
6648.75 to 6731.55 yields 267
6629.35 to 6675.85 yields 267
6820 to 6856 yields 298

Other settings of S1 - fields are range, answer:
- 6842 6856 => 294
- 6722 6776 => 281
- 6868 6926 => 293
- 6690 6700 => 263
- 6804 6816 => 292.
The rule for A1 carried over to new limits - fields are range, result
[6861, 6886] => 337.1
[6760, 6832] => 326.6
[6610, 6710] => 296.2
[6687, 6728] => 295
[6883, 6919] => 311.5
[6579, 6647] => 356.7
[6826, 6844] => 312.4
